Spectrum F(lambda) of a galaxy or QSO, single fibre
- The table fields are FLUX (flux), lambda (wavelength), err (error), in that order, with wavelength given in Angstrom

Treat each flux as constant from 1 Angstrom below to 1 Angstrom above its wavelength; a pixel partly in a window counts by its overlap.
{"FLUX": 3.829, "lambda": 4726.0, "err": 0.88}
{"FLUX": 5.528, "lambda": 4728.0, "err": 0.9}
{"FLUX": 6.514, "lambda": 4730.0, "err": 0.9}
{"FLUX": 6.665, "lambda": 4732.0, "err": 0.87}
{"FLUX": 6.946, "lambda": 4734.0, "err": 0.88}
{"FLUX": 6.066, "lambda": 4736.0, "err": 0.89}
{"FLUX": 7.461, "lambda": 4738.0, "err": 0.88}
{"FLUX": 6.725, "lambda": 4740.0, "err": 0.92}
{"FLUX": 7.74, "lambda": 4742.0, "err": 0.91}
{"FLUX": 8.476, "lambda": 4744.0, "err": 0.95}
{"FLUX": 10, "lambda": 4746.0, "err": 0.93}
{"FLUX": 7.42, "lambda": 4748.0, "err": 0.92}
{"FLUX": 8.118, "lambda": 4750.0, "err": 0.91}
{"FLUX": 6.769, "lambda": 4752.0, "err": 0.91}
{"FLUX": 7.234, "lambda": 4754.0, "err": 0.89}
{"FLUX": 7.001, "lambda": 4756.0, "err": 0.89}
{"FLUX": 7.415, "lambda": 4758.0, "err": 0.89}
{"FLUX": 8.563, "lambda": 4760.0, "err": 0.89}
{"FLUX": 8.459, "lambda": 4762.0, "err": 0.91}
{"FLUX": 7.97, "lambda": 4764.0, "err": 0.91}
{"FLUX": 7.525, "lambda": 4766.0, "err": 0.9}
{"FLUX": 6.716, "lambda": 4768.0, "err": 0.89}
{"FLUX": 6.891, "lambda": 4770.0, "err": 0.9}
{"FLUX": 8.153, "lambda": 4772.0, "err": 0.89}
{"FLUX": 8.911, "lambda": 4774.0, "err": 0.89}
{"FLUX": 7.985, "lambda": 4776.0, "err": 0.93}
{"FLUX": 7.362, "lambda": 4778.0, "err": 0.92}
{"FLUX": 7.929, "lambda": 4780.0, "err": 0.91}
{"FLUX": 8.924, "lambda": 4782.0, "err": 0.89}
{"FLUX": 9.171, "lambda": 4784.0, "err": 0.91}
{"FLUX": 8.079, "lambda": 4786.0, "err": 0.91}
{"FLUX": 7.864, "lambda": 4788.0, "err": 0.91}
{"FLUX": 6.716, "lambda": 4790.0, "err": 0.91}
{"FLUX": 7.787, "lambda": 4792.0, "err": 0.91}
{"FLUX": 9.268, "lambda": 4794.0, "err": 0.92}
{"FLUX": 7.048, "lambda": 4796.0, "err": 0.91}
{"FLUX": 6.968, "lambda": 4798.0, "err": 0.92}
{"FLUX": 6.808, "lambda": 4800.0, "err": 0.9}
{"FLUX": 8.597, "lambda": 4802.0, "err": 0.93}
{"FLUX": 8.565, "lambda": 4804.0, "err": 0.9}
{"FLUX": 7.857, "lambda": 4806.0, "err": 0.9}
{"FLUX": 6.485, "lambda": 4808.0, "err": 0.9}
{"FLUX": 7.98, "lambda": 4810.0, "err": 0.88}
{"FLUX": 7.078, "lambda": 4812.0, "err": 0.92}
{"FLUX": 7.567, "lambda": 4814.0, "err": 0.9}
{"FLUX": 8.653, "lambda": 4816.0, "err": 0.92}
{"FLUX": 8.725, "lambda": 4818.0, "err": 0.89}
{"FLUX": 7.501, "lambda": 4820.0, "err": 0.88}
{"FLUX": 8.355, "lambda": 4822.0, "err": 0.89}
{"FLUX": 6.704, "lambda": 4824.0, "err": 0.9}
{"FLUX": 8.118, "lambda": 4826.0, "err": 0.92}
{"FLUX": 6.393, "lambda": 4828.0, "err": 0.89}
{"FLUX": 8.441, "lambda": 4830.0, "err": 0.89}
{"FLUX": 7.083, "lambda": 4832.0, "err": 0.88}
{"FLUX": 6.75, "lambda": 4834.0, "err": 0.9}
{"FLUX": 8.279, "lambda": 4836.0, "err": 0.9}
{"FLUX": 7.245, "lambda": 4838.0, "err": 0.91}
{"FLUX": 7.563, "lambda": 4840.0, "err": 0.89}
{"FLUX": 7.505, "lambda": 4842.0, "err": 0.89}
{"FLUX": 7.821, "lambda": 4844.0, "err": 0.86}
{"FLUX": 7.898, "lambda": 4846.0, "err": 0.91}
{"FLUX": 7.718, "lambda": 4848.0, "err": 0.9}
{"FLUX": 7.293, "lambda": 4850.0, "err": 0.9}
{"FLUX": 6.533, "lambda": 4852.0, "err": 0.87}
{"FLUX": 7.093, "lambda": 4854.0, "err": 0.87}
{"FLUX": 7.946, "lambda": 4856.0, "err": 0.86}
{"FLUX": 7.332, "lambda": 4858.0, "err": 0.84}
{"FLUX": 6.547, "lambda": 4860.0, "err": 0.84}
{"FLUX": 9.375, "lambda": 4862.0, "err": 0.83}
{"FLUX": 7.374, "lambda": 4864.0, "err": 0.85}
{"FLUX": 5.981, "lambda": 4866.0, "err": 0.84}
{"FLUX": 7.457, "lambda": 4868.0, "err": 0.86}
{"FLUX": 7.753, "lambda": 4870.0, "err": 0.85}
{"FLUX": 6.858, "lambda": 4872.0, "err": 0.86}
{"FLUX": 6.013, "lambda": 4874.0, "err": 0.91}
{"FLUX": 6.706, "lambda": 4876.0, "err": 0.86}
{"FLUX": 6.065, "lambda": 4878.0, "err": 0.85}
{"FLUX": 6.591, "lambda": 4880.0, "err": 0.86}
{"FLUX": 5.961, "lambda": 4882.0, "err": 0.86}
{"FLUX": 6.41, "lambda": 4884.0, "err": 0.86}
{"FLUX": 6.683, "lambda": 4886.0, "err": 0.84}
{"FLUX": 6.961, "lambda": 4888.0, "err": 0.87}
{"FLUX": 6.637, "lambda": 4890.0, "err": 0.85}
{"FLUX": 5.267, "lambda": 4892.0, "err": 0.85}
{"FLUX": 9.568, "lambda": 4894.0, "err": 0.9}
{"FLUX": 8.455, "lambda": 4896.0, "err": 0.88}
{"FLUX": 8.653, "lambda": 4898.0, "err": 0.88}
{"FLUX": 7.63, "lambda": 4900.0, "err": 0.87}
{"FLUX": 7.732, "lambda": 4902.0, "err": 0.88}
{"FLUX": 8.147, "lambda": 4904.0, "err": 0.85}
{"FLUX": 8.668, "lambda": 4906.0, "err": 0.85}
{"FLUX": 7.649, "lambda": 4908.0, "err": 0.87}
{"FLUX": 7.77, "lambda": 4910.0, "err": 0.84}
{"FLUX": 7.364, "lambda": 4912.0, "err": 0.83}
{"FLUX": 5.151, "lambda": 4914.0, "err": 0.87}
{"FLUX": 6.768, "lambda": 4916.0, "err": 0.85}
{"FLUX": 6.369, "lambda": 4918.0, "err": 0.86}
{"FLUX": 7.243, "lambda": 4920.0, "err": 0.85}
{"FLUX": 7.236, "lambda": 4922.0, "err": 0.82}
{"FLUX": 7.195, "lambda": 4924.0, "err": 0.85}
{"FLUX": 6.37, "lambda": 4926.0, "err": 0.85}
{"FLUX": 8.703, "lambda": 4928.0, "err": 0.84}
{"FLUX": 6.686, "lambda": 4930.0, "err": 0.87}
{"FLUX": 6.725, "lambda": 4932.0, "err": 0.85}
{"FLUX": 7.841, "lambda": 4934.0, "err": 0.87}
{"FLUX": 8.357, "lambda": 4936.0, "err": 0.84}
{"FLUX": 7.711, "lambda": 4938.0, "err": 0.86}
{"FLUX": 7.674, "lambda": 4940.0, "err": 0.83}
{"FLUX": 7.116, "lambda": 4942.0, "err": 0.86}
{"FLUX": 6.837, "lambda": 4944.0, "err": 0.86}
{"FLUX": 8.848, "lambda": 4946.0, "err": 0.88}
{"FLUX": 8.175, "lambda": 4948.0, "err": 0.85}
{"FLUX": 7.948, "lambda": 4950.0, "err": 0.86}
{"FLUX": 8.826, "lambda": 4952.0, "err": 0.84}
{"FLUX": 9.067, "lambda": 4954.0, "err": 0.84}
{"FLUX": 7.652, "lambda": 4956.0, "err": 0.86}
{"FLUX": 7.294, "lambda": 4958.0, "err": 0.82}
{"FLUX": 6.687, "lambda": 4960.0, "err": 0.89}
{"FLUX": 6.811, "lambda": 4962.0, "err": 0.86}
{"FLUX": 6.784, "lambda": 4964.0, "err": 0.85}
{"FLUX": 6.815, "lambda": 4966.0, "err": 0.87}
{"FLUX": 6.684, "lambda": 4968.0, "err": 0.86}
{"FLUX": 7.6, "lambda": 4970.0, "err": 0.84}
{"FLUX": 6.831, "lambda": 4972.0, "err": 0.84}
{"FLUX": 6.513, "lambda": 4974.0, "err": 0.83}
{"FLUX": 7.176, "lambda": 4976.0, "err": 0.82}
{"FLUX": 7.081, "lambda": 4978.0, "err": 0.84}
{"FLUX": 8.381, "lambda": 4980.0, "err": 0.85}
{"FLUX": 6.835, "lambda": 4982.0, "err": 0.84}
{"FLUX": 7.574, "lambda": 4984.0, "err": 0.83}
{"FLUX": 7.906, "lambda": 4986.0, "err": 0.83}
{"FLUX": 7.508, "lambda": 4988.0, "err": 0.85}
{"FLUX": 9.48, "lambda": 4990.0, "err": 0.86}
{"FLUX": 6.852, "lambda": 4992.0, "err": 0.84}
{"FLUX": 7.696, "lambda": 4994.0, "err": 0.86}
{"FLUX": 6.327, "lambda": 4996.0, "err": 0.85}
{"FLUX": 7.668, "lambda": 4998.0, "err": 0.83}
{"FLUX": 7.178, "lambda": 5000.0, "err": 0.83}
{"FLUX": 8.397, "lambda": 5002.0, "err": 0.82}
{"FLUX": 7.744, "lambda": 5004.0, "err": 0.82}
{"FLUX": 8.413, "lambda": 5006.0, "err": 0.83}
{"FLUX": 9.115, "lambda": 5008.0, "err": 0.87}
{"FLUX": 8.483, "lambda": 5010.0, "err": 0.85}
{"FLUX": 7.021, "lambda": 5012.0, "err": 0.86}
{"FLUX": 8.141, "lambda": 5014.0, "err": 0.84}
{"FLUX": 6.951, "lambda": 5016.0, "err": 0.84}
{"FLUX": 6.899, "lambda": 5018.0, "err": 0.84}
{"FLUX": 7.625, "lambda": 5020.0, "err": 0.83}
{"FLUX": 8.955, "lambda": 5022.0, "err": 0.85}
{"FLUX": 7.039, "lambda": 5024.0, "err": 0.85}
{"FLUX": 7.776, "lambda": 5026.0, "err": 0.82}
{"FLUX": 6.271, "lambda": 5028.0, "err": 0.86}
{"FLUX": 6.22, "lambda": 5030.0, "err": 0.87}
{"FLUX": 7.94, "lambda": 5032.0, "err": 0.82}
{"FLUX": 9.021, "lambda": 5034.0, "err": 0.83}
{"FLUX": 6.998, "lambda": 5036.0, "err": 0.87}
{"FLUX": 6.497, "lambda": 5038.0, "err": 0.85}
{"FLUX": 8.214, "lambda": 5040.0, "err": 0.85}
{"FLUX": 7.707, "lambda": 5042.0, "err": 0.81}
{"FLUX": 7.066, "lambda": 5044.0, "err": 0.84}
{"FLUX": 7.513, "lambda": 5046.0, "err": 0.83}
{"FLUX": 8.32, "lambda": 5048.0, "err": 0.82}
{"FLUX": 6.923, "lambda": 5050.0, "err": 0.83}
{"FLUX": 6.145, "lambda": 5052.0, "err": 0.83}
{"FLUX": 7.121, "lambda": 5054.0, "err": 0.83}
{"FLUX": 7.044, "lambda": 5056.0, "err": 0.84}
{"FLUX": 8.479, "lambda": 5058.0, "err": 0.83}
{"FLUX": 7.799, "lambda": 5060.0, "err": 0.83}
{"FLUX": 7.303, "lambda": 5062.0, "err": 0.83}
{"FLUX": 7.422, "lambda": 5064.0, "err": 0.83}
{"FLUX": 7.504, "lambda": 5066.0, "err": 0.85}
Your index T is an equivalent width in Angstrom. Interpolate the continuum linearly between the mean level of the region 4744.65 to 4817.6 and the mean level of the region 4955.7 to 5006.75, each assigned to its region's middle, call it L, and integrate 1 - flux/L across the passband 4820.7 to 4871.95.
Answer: 1.6 Angstrom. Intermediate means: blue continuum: 7.84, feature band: 7.45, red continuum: 7.37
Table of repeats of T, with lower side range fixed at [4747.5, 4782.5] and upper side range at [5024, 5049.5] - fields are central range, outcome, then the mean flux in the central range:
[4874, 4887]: 2.1 Angstrom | 6.37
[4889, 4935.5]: 1.1 Angstrom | 7.39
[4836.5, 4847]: 0.0 Angstrom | 7.64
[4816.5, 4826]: -0.3 Angstrom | 7.9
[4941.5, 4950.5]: -0.3 Angstrom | 7.81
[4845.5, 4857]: 0.4 Angstrom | 7.39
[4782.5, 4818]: -0.7 Angstrom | 7.84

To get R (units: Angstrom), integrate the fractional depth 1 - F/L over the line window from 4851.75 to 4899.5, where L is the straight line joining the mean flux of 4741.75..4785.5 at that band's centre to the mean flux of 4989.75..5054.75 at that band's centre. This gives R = 4.1 Angstrom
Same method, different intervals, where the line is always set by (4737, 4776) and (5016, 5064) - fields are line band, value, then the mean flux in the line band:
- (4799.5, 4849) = 0.1 Angstrom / 7.68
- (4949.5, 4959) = -0.8 Angstrom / 8.17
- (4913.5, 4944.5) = 1.6 Angstrom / 7.16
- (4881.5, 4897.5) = 1.1 Angstrom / 7.08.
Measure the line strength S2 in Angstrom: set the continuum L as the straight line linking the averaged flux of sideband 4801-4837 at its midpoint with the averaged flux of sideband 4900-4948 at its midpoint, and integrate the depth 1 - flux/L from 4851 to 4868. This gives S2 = 0.7 Angstrom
